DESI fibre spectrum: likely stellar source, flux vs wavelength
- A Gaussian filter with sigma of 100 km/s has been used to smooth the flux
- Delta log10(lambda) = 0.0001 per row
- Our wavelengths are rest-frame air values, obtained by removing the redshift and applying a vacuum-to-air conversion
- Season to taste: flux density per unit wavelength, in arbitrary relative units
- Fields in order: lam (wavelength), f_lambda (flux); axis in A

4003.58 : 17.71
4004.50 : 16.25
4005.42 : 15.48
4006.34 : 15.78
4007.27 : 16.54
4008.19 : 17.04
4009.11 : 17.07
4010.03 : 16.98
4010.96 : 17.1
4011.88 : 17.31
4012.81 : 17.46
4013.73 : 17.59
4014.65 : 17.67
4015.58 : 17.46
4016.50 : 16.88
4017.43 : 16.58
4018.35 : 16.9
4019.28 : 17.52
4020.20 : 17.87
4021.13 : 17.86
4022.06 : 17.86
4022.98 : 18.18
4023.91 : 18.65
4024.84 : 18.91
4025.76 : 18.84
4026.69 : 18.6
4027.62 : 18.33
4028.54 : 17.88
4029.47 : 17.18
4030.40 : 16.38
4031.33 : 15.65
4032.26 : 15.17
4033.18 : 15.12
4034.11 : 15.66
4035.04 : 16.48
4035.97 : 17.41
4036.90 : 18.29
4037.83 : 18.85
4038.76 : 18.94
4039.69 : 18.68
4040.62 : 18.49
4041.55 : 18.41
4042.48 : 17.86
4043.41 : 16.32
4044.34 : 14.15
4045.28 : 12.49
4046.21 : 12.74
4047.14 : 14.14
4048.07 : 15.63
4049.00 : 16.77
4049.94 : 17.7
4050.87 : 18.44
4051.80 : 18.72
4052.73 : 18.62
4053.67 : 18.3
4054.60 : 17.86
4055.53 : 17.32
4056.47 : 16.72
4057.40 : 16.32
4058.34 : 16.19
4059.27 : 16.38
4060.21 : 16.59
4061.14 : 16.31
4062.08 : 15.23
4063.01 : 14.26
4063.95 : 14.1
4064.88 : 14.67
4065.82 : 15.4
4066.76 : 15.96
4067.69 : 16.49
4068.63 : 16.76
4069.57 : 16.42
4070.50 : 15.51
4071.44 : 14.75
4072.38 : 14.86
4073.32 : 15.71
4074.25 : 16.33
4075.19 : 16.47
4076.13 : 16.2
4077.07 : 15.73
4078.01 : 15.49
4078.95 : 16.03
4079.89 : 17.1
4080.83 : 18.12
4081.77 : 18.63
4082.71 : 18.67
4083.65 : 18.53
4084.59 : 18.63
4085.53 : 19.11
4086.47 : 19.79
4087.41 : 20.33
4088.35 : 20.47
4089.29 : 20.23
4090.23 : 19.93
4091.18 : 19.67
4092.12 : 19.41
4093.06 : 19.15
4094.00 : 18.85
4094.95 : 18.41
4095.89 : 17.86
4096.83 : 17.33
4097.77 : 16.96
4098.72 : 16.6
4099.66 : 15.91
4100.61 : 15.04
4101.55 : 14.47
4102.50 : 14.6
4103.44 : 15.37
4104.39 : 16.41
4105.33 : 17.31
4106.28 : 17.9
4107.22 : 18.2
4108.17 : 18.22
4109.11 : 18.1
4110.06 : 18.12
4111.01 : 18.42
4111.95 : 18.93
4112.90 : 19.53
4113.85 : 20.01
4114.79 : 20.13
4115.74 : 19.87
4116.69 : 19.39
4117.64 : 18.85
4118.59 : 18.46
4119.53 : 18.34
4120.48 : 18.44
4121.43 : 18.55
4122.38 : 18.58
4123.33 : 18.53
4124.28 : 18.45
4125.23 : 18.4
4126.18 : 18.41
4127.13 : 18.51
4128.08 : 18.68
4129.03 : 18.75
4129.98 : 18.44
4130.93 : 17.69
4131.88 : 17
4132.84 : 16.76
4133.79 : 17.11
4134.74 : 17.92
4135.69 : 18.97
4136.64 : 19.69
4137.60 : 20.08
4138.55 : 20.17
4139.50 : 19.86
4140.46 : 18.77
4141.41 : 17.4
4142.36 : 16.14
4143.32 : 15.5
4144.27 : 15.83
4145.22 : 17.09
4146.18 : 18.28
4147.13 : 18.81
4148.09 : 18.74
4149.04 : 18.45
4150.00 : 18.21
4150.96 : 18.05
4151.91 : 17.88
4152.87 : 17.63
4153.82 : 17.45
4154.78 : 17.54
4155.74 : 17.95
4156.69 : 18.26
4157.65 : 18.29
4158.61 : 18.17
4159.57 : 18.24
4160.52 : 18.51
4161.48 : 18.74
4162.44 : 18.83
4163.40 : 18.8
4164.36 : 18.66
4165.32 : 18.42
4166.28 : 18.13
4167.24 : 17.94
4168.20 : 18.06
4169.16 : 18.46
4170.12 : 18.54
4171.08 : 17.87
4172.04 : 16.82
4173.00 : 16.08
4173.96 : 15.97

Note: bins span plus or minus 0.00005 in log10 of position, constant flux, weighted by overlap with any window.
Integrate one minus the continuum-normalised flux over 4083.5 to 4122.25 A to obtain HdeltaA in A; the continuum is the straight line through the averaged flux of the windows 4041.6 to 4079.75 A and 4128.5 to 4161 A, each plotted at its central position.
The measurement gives -2.78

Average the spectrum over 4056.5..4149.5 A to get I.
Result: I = 17.6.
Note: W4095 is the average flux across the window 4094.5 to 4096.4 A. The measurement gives 18.2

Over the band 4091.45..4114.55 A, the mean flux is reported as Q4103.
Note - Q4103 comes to 17.6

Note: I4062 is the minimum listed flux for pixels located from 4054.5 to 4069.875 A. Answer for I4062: 14.1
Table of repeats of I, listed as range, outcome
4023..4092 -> 17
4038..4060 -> 16.9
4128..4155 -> 18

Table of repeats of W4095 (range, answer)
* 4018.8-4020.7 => 17.7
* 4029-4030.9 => 16.7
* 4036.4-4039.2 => 18.7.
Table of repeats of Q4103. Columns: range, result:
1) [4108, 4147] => 18.4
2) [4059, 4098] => 17.2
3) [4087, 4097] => 19.3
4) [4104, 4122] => 18.6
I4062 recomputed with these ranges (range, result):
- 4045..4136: 12.49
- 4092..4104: 14.47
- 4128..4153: 15.5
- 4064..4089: 14.67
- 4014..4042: 15.12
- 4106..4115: 17.9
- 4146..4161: 17.45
